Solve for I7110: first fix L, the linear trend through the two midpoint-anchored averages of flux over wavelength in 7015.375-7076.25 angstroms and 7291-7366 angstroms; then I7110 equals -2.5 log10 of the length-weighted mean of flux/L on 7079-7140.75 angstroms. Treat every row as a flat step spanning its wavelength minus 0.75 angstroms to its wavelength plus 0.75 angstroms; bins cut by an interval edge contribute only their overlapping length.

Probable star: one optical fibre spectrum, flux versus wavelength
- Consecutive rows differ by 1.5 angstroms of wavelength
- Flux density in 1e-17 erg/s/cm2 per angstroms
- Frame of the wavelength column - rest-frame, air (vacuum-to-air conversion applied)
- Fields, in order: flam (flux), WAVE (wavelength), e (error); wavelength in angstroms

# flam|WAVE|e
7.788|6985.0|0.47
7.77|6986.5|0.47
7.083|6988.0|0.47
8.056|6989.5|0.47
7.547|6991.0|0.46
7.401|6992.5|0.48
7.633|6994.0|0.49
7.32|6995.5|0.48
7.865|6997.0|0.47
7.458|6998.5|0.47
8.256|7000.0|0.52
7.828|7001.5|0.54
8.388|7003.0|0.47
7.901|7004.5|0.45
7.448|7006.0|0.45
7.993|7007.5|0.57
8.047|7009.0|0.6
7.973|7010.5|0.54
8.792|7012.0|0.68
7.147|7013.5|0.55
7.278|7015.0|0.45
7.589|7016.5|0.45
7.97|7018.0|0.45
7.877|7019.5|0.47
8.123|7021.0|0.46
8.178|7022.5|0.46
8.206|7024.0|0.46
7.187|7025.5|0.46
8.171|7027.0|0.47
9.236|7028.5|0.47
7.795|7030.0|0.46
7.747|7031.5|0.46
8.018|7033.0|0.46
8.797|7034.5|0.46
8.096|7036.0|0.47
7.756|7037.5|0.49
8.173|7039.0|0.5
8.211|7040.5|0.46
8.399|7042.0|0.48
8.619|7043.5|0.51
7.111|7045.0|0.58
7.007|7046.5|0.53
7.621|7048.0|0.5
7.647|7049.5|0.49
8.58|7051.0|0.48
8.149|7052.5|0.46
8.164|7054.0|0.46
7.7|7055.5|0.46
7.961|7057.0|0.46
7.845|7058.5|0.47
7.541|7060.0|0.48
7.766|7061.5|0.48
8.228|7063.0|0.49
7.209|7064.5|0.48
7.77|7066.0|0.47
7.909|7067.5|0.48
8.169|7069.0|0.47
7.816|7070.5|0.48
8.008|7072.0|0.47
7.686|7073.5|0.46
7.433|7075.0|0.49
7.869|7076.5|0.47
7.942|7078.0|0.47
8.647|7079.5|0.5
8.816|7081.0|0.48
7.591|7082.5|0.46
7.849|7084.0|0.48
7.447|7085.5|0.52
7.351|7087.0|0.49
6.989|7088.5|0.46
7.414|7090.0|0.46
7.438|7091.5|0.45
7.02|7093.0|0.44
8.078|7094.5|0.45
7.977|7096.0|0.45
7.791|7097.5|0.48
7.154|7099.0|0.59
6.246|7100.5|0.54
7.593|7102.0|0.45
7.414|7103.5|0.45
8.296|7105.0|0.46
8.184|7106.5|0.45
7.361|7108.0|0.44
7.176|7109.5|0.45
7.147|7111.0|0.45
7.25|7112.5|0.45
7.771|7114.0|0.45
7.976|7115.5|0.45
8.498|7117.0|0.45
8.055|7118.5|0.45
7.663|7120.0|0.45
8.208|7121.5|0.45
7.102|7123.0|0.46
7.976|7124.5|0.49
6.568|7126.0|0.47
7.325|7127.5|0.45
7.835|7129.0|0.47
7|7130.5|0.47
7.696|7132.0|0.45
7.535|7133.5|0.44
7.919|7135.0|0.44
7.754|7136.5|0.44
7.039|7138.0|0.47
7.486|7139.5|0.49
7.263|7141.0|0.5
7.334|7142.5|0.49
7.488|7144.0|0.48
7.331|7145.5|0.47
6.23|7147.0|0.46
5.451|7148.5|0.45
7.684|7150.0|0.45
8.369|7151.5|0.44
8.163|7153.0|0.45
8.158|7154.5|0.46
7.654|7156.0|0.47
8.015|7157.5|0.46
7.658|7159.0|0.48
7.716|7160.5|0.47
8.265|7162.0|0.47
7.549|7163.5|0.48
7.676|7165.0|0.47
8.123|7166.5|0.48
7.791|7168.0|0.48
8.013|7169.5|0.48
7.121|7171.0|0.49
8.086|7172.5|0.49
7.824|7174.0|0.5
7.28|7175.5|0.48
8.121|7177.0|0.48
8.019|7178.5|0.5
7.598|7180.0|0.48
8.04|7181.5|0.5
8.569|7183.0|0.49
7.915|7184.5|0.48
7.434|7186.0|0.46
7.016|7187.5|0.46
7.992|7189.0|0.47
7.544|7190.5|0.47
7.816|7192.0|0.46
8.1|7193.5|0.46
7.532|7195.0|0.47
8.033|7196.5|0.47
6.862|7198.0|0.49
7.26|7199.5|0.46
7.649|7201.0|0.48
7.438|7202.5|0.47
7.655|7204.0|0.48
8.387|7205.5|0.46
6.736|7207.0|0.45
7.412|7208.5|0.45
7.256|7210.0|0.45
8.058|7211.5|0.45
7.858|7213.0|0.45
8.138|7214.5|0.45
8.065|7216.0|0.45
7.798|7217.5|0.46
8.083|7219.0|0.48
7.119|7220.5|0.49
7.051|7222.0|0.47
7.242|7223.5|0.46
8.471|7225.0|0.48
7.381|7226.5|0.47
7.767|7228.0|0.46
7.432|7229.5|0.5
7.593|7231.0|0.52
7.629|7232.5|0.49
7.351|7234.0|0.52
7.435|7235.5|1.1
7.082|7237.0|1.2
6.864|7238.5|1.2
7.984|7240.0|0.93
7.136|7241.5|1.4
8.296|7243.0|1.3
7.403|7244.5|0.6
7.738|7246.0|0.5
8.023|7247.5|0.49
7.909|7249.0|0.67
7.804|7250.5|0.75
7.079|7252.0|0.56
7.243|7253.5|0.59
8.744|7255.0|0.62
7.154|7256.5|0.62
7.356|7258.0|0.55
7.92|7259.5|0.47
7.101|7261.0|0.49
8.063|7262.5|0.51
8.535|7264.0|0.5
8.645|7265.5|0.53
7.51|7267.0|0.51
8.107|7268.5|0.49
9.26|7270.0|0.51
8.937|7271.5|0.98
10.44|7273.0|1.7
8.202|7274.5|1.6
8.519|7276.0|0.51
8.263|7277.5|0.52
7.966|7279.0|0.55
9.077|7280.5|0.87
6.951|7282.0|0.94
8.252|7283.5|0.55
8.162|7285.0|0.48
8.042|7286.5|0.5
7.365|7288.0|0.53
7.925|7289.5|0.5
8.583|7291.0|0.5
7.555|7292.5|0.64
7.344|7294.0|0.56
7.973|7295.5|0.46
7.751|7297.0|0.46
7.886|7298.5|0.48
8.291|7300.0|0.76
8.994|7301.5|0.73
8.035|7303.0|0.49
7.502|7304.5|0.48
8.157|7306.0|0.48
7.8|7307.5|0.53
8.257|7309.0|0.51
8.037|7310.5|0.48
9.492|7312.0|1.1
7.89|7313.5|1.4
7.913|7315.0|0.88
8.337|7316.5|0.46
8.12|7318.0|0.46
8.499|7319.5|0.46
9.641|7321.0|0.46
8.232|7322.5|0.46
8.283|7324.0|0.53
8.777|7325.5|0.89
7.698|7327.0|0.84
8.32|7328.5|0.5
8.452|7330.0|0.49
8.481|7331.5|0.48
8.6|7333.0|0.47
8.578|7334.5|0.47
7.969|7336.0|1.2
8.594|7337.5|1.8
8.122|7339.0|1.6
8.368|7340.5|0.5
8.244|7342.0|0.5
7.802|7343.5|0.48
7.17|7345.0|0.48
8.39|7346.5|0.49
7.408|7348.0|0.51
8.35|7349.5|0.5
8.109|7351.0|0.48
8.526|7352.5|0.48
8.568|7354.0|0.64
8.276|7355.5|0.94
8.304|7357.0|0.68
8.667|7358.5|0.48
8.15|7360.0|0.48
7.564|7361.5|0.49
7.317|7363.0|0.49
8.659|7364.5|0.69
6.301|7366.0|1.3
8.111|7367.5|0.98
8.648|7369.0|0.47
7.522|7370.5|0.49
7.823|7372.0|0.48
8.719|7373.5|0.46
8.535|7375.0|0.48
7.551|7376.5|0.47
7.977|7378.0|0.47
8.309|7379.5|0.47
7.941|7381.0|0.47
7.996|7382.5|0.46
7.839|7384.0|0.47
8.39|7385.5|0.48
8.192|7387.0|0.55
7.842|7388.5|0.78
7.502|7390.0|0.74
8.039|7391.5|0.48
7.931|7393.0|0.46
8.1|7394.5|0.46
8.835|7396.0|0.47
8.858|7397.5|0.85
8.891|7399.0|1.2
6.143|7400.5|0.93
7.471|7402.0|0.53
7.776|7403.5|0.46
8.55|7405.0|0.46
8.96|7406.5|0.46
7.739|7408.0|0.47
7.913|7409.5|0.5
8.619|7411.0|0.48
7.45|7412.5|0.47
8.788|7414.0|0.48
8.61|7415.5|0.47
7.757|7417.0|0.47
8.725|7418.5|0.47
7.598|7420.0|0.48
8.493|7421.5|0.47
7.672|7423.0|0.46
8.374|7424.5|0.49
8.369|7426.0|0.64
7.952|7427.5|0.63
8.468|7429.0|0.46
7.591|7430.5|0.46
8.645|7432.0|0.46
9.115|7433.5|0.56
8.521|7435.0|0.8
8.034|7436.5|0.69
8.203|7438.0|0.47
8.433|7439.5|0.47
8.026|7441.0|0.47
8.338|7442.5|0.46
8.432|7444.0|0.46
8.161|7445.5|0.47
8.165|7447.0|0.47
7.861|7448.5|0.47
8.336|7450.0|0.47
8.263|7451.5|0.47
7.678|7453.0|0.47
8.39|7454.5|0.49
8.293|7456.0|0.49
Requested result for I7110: 0.05 mag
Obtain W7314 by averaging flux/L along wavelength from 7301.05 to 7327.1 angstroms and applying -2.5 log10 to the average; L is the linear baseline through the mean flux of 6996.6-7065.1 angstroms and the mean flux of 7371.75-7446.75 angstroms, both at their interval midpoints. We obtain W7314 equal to -0.03 mag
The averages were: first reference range 7.94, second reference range 8.17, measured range 8.32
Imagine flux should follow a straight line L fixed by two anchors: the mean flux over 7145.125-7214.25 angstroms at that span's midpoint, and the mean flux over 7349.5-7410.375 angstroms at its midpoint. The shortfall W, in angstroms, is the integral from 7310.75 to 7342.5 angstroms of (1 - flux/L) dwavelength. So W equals -1.77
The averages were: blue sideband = 7.67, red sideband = 8.07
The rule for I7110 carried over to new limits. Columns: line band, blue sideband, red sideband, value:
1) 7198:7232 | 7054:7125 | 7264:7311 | 0.06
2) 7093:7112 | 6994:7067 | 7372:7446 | 0.06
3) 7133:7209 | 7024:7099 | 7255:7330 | 0.05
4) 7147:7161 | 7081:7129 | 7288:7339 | 0.02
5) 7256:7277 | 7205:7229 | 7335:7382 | -0.06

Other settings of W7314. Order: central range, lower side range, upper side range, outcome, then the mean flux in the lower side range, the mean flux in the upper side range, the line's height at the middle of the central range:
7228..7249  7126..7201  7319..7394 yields 0.04 mag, 7.62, 8.14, 7.82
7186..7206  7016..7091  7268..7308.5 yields 0.06 mag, 7.91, 8.2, 8.08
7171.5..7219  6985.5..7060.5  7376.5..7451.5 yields 0.04 mag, 7.89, 8.16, 8.01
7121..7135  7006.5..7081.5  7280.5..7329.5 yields 0.07 mag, 7.95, 8.14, 8.02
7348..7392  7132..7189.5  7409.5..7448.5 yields 0.01 mag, 7.65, 8.25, 8.12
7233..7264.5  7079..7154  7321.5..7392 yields 0.03 mag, 7.54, 8.12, 7.86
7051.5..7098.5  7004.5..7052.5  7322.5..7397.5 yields 0.03 mag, 7.96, 8.13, 7.99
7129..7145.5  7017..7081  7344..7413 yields 0.07 mag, 7.97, 8.04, 7.99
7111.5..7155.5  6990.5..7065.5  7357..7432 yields 0.06 mag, 7.9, 8.07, 7.95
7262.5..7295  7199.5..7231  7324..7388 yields -0.05 mag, 7.64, 8.13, 7.86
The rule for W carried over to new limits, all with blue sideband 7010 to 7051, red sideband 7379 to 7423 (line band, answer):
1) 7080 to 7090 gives 0.4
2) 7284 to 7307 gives 0.3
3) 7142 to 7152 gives 1.1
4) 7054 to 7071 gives 0.3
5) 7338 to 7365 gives -0.1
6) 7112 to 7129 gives 0.7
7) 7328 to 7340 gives -0.5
